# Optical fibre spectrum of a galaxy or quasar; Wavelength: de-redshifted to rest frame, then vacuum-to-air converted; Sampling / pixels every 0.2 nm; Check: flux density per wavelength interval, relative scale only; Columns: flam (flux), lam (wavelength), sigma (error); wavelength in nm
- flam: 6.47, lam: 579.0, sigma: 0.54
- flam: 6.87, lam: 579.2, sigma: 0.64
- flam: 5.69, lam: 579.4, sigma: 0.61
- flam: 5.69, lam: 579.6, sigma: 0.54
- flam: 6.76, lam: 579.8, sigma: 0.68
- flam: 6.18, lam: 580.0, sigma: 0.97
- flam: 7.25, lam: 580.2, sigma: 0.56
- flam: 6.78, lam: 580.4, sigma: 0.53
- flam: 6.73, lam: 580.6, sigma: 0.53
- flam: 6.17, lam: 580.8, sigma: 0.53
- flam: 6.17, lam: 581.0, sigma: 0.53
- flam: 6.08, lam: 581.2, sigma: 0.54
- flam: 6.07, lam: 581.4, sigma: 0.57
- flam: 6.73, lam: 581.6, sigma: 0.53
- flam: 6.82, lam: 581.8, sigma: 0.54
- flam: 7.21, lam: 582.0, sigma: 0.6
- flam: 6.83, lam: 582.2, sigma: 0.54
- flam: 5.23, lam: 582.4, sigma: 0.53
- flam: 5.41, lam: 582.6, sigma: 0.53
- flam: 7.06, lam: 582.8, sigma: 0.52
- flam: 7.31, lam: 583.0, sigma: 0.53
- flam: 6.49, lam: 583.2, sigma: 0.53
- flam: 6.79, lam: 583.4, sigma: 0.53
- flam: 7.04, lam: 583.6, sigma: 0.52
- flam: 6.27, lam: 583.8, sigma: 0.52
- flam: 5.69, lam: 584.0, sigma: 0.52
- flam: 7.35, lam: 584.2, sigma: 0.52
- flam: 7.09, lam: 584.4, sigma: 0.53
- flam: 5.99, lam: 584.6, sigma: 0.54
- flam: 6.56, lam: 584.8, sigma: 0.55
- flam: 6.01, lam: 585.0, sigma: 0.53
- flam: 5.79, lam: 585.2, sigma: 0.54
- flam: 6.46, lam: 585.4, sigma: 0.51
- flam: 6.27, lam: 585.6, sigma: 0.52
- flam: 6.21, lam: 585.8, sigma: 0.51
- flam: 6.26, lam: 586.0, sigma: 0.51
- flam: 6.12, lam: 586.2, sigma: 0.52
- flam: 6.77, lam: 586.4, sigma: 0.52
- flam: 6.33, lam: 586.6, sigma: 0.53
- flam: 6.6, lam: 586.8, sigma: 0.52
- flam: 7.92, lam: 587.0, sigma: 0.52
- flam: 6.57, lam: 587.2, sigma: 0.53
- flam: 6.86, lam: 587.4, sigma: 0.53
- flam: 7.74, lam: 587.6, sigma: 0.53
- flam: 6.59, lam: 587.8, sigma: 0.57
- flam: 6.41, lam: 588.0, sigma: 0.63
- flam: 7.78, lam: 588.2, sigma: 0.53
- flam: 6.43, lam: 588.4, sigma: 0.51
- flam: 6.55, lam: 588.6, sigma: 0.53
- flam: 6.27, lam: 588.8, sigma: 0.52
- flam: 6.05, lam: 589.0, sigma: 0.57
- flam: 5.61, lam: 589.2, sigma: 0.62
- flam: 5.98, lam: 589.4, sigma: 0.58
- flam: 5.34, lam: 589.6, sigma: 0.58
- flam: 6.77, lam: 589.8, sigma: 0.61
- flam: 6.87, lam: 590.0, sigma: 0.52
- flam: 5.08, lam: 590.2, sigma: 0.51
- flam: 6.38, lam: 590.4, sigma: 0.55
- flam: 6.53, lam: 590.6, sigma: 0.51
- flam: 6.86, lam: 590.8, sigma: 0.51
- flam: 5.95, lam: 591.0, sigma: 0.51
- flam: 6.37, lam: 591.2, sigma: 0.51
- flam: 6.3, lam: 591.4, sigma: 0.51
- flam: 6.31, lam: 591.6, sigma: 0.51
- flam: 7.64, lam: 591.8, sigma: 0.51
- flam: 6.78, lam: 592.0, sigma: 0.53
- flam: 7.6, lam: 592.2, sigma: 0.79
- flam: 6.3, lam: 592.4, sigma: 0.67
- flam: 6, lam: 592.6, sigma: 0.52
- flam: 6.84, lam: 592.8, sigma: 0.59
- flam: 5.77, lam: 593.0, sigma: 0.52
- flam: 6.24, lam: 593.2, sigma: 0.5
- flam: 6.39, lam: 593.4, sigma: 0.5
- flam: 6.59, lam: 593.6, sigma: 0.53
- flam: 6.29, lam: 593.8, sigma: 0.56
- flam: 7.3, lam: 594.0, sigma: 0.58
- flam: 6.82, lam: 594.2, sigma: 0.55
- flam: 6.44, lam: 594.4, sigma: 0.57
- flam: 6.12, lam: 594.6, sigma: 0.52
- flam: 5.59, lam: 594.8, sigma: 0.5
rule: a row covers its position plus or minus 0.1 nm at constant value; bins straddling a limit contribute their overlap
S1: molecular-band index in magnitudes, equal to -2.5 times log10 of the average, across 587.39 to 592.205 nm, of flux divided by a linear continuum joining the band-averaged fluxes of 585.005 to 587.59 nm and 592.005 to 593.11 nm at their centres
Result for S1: 0.01 mag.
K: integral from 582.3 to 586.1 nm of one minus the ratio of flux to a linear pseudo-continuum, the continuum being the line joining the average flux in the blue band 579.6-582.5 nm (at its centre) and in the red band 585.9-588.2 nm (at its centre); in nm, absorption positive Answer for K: 0.15 nm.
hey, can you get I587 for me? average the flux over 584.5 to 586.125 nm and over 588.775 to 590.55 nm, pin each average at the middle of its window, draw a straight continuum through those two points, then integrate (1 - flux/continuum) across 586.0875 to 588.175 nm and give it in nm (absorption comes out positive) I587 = -0.236 nm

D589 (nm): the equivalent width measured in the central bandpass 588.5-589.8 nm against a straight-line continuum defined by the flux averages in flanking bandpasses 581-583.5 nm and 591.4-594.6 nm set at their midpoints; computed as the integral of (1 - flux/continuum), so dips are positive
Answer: 0.10 nm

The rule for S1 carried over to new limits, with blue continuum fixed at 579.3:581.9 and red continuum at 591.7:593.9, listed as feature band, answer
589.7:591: 0.03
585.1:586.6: 0.03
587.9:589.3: 0.01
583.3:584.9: -0.02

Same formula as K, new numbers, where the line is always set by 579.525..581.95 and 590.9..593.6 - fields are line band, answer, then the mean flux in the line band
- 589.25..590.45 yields 0.08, 6.04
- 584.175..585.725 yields 0.02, 6.39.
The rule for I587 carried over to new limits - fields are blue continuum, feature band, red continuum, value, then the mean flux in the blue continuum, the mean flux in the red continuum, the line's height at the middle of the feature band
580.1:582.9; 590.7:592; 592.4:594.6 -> -0.028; 6.47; 6.44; 6.45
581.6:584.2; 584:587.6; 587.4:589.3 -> 0.021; 6.55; 6.62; 6.59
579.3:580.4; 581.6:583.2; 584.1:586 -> -0.045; 6.36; 6.41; 6.38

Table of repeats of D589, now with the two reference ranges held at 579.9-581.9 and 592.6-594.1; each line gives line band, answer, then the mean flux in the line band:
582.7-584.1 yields -0.04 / 6.66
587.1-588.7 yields -0.10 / 6.87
